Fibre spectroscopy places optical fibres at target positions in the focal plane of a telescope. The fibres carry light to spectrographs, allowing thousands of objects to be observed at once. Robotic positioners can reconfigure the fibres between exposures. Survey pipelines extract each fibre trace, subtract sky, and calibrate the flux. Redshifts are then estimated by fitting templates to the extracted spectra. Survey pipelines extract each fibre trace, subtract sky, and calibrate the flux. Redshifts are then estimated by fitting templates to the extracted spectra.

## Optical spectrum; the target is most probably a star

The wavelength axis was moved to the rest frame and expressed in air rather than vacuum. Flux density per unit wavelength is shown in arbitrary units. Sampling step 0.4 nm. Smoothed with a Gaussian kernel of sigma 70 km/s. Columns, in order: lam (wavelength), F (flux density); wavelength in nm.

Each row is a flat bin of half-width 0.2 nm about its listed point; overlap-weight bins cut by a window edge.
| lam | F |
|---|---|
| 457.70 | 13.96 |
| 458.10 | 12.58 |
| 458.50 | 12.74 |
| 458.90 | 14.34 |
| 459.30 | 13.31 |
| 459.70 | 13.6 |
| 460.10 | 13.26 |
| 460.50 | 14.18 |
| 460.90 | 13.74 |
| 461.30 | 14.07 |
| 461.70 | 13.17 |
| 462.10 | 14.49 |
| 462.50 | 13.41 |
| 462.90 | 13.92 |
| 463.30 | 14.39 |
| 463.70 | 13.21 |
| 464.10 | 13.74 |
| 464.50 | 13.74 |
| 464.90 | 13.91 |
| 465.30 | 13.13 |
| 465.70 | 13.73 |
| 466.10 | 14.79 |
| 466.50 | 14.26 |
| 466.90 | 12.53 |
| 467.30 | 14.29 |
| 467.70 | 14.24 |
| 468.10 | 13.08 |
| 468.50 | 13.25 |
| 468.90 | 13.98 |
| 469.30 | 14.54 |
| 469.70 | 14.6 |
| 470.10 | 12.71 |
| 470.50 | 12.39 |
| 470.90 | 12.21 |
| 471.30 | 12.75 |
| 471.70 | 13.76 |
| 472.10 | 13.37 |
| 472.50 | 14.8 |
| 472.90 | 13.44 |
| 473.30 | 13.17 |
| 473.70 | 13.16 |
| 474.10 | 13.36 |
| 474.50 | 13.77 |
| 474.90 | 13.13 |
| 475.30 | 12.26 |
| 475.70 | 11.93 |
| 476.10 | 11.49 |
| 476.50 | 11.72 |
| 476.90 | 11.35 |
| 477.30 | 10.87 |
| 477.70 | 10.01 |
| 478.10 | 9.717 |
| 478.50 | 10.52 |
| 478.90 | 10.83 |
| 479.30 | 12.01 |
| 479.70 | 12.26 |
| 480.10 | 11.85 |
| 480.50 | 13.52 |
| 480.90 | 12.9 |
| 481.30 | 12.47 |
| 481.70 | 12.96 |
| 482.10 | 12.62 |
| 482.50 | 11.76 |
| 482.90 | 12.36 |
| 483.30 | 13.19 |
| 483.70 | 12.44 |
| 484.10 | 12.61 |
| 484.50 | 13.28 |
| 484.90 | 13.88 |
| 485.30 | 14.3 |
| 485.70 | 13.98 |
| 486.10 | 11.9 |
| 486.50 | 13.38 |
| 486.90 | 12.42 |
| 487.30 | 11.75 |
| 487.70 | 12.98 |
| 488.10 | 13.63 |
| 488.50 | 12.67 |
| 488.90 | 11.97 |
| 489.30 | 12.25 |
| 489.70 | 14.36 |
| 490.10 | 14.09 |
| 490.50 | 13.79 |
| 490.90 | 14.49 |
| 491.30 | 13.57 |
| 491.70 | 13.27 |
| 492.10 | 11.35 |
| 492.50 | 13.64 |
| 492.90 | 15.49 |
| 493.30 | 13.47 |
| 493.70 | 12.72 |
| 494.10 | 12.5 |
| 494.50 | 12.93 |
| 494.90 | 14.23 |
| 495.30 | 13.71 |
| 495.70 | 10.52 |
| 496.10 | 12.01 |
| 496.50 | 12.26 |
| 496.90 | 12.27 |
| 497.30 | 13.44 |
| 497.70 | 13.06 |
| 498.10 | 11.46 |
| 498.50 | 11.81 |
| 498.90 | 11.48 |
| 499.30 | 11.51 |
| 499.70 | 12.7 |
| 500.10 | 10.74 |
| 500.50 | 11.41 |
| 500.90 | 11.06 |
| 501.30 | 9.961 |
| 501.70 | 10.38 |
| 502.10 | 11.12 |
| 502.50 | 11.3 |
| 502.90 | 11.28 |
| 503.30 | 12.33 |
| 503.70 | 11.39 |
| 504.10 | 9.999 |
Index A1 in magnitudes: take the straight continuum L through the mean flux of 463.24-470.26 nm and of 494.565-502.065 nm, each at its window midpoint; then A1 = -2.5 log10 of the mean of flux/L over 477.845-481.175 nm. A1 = 0.12 mag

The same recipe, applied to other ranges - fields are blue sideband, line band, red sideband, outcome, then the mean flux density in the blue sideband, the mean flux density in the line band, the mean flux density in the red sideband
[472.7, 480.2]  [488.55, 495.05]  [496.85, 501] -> -0.12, 11.9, 13.4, 11.9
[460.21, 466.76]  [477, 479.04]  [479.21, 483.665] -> 0.22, 13.8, 10.4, 12.5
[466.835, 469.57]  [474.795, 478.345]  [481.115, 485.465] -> 0.17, 13.8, 11.3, 12.9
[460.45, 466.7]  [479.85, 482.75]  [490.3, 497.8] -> 0.07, 13.9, 12.6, 13.1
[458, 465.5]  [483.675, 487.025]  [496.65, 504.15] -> -0.07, 13.6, 13.2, 11.5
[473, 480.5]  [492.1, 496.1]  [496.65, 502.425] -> -0.12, 11.9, 13.1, 11.6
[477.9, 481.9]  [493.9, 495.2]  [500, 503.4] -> -0.17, 11.9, 13.3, 11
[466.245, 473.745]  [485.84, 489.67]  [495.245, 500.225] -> -0.01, 13.5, 12.7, 12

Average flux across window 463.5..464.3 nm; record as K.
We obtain 13.5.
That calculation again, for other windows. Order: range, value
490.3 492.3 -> 13.3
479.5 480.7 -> 12.5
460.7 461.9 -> 13.7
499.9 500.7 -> 11.1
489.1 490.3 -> 13.6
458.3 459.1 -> 13.5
